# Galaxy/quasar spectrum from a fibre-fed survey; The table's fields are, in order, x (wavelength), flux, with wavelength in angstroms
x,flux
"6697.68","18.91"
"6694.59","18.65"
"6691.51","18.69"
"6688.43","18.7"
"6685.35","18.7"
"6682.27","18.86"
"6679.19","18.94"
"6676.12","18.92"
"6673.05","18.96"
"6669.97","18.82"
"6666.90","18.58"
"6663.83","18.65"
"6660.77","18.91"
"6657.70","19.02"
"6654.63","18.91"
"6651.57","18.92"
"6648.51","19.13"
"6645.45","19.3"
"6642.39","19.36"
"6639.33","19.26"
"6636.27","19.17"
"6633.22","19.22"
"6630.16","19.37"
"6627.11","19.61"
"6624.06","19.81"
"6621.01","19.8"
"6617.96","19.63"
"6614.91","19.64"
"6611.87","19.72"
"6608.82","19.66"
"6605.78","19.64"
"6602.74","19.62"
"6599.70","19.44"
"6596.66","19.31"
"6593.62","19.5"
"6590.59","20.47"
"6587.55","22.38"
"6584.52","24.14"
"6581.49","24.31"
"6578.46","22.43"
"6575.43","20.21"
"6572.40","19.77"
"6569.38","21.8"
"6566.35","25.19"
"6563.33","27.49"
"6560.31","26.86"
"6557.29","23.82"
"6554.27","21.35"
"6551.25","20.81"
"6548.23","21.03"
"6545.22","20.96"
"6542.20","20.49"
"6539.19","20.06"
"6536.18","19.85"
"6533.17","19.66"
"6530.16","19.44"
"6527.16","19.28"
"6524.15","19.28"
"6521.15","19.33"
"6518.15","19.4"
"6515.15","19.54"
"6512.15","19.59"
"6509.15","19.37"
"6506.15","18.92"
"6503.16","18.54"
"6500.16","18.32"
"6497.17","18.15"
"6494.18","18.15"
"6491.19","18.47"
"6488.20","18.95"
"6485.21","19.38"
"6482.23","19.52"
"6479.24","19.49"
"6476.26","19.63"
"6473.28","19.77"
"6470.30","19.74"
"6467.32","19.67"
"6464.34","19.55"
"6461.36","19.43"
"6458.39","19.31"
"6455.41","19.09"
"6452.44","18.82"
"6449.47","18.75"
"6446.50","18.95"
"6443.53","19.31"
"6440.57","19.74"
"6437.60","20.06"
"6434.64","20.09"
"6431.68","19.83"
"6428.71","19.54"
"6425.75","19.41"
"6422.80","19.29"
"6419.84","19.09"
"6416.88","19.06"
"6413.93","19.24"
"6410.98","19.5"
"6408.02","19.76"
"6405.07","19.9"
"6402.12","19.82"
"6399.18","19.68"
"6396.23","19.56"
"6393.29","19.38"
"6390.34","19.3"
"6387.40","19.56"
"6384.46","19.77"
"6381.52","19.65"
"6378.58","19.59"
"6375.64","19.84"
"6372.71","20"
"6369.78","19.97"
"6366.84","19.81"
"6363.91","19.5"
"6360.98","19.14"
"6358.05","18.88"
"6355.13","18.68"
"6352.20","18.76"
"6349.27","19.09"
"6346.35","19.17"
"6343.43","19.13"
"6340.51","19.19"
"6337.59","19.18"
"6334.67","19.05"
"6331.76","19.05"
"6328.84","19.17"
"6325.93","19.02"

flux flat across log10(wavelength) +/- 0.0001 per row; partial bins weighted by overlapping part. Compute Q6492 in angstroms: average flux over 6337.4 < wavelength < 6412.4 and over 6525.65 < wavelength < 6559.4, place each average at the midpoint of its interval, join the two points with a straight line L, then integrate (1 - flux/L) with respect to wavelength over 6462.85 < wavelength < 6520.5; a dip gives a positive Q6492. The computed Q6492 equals 3.3 angstroms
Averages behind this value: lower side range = 19.5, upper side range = 20.7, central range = 19.2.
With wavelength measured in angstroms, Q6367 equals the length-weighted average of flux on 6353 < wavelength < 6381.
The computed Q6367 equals 19.5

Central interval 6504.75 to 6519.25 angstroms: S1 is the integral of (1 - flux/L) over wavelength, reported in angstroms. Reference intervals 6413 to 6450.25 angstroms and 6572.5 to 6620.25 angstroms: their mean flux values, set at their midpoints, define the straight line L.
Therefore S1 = 0.5 angstroms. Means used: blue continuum 19.4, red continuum 20.6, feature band 19.4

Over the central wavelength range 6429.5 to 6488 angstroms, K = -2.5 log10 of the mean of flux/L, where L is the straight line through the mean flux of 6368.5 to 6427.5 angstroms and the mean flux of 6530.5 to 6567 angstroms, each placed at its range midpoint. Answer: 0.06 mag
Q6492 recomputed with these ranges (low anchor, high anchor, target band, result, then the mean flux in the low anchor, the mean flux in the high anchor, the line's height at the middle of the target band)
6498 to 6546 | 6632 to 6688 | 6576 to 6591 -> -2.7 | 19.5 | 19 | 19.2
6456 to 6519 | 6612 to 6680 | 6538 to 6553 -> -1.2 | 19.2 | 19.2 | 19.2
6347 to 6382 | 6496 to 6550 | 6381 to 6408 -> -0.3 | 19.4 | 19.5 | 19.4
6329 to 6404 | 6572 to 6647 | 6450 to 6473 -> 0.4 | 19.4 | 20.2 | 19.7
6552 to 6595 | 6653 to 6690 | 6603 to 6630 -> 1.8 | 22.8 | 18.8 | 21.1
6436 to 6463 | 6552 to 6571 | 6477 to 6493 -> 1.3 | 19.3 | 24.3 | 20.9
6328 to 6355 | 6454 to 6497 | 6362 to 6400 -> -1.1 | 19.1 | 19.3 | 19.1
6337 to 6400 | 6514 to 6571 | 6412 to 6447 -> 1.1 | 19.4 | 21.4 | 20.1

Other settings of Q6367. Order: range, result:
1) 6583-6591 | 22.6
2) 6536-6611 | 21.6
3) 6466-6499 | 19.2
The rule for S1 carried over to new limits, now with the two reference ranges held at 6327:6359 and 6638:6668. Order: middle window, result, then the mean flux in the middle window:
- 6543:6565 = -4.74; 23.1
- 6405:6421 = -0.30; 19.4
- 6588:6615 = -1.08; 19.8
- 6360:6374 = -0.49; 19.7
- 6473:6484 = -0.32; 19.6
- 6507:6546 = -1.34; 19.7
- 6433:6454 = -0.40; 19.4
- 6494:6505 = 0.40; 18.3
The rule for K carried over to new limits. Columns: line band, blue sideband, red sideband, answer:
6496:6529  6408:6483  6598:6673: 0.017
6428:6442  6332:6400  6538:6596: 0.027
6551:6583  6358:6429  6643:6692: -0.209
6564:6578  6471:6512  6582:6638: -0.125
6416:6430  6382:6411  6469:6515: 0.011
